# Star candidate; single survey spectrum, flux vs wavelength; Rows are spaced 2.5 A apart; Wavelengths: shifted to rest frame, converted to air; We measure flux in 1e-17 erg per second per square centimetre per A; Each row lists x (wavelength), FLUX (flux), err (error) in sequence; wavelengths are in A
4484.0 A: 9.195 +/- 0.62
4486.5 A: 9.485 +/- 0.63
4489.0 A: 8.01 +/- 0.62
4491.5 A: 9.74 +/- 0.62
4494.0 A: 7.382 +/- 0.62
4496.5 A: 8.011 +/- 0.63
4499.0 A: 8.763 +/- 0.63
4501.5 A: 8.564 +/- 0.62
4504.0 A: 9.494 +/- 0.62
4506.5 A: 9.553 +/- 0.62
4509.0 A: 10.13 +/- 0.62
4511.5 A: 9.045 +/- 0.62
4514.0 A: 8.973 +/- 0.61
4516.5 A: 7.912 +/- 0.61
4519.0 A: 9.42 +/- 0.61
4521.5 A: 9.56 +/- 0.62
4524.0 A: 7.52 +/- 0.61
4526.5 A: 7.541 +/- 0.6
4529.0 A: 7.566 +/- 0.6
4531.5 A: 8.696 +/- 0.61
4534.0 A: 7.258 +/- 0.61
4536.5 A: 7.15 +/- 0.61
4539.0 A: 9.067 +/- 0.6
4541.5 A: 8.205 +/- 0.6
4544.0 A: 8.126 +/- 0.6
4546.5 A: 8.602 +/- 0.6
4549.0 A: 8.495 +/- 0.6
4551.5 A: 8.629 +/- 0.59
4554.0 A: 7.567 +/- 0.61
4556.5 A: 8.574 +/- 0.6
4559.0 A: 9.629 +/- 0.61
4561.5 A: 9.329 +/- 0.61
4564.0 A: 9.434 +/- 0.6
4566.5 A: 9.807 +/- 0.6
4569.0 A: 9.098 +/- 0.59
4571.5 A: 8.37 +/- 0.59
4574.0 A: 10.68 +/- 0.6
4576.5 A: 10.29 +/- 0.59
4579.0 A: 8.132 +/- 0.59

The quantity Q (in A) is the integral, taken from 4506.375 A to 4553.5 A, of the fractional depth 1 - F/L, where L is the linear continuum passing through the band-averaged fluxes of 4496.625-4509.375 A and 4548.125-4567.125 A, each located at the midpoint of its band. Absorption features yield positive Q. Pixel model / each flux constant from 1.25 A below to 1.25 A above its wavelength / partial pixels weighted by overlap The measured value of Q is 3.0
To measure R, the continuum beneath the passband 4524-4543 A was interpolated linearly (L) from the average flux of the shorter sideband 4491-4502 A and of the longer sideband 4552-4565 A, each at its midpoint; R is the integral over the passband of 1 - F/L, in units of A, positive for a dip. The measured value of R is 1.7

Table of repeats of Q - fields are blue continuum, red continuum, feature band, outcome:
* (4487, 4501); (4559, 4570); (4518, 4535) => 1.3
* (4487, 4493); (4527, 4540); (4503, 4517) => -1.3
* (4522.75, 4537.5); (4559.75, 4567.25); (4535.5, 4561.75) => 0.6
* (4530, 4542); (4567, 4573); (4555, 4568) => -0.9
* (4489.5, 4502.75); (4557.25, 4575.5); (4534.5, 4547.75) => 1.4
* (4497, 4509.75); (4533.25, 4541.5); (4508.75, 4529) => 0.0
